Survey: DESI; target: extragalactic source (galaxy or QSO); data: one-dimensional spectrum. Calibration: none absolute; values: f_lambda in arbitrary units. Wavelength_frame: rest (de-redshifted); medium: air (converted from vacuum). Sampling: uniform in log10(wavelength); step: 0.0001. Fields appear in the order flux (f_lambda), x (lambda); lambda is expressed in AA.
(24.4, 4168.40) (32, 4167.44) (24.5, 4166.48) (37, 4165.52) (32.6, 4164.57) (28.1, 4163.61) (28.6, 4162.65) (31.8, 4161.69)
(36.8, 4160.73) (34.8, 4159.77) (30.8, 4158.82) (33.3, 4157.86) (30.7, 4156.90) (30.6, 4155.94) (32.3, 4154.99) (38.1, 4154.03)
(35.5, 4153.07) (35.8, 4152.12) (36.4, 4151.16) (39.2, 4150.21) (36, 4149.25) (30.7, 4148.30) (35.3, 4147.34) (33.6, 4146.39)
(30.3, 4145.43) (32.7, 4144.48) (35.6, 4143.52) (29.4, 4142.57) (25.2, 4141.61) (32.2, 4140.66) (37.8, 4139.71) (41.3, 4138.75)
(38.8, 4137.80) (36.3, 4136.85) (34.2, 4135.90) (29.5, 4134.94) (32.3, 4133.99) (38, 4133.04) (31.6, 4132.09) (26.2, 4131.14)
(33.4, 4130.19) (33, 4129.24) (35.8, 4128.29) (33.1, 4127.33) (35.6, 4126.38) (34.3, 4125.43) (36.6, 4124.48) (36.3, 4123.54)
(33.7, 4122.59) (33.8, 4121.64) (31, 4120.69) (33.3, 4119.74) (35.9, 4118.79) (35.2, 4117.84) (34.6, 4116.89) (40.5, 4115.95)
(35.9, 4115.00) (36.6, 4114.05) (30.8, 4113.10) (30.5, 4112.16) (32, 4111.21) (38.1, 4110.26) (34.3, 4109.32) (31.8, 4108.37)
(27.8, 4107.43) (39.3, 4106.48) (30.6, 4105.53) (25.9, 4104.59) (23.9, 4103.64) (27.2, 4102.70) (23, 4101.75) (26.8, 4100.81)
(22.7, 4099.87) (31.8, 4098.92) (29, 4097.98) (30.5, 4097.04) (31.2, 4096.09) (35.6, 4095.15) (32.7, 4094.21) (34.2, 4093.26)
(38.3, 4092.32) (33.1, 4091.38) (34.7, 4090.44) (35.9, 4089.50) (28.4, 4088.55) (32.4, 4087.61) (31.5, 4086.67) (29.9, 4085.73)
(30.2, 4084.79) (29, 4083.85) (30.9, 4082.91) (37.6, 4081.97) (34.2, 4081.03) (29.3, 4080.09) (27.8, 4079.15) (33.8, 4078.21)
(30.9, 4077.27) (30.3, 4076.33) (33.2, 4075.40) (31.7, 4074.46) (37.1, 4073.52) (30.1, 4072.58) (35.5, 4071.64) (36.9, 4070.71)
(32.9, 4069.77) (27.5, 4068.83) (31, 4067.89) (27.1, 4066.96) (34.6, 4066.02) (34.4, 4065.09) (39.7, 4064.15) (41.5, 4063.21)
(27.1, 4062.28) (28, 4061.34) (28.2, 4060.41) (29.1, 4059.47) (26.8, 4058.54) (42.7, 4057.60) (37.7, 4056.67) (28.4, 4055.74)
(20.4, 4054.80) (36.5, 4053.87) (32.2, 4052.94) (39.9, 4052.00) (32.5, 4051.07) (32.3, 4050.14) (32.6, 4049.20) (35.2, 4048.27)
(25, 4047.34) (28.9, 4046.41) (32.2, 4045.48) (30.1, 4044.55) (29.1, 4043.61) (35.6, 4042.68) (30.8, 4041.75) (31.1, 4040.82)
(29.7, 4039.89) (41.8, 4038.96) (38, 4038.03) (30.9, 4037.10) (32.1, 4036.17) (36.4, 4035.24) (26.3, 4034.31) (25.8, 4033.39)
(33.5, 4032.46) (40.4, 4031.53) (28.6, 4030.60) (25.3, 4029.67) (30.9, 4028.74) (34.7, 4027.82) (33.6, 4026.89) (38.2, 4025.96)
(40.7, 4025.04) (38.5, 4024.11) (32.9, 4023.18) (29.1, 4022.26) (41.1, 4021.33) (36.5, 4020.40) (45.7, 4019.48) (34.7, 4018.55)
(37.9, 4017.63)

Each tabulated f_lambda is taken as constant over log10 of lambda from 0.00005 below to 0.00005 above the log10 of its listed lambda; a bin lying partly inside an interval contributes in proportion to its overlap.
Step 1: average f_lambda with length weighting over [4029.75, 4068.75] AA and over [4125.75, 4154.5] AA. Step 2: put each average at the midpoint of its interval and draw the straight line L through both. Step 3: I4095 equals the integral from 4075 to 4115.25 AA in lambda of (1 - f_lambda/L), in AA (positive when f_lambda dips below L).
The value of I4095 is 2.1 AA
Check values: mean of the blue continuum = 32.2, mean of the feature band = 31.5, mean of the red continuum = 34.1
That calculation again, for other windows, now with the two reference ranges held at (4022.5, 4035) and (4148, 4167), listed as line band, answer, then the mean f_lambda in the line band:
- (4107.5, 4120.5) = -0.4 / 34.3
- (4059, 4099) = 1.0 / 32.3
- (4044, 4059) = 0.5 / 32.1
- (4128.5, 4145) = -0.1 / 33.4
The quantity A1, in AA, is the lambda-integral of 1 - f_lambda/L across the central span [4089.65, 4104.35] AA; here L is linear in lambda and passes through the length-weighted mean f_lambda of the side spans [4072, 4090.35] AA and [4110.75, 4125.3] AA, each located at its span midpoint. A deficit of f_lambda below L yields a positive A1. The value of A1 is 1.2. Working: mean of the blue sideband 31.9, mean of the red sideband 34.5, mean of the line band 30.4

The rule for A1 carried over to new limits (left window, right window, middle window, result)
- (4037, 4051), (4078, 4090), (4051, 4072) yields -0.4 AA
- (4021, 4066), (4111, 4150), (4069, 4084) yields 0.3 AA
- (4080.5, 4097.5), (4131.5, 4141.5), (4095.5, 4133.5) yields 1.7 AA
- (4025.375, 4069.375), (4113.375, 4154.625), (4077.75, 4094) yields 0.4 AA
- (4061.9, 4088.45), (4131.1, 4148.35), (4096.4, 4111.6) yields 1.5 AA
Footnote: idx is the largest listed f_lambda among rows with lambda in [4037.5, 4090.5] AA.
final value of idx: 42.7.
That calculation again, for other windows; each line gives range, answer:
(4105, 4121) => 40.5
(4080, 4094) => 38.3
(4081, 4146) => 41.3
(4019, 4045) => 45.7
